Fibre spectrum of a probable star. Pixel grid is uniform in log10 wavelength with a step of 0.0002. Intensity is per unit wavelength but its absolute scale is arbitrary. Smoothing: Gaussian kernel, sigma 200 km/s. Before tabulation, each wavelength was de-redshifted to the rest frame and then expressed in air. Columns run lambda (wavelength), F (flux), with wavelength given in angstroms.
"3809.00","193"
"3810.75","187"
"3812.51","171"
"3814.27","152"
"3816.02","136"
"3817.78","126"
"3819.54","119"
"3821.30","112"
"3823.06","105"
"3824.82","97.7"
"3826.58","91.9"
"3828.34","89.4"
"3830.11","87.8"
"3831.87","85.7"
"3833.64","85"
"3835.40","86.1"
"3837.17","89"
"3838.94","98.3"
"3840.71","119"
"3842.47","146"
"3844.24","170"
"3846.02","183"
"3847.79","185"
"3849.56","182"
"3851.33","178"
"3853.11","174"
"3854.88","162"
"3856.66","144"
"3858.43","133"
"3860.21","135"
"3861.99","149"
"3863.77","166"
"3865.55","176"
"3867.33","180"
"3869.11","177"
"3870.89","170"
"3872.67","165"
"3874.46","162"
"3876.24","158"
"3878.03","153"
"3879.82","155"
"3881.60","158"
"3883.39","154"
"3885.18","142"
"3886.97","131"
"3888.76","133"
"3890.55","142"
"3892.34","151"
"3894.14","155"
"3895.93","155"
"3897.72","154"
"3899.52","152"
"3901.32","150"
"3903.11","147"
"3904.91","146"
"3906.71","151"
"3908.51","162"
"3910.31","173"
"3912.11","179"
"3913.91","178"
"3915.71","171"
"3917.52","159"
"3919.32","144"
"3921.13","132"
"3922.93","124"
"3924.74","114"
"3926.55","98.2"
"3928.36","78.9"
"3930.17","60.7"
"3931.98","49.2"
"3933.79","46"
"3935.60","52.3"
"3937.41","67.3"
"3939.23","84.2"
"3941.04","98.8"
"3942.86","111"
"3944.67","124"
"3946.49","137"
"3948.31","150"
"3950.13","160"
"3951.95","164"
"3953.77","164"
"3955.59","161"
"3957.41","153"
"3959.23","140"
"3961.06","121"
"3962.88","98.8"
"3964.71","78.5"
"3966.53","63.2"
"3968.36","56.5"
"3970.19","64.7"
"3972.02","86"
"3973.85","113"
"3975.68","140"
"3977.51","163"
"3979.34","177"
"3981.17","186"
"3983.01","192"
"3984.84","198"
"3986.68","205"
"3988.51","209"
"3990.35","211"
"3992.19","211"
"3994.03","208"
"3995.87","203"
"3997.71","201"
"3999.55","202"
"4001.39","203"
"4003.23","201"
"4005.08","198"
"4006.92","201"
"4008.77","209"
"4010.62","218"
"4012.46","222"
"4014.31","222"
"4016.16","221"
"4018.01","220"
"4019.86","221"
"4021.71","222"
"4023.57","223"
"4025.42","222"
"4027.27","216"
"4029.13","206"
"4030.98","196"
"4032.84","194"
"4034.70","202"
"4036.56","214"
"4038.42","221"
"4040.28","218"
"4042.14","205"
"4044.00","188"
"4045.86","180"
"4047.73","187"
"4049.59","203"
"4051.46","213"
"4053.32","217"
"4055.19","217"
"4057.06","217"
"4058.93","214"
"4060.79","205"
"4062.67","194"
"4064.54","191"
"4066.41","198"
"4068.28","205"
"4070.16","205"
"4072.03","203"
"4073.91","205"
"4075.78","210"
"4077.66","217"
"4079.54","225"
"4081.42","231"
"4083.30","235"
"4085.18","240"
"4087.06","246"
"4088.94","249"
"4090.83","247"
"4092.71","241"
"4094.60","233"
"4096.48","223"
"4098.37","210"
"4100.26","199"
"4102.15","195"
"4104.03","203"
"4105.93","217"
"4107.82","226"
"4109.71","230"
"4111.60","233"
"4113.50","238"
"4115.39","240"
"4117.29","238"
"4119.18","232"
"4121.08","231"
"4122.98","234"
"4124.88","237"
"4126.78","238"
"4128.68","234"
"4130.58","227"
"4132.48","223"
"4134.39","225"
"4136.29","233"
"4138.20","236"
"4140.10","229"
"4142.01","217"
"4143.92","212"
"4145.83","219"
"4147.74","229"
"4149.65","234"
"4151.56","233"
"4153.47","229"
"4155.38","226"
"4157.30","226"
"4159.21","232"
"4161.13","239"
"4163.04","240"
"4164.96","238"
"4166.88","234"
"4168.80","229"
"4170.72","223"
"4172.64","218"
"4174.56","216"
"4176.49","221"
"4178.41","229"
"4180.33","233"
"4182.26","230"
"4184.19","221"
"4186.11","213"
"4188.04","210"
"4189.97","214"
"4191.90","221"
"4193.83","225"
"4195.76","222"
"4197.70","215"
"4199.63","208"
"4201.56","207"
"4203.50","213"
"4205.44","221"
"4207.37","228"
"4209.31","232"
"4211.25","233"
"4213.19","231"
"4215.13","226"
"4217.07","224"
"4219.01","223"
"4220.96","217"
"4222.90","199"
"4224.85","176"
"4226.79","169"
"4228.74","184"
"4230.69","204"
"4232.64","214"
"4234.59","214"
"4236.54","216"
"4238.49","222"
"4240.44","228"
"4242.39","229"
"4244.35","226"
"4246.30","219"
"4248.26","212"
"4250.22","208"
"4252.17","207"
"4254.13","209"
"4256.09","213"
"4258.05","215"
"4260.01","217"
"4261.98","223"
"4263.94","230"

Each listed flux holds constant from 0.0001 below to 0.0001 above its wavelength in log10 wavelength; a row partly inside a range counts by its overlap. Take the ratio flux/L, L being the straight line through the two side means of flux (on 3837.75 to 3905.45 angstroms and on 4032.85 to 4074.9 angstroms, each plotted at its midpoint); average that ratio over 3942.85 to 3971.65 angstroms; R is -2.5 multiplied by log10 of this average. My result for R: 0.41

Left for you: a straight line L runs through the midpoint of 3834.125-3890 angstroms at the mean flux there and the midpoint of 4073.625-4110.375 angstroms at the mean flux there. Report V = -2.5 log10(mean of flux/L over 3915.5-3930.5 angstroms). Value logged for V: 0.381 mag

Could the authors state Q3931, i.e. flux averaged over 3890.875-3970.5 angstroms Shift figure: 125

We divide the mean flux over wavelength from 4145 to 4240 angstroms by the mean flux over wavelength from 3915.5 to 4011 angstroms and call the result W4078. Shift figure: 1.55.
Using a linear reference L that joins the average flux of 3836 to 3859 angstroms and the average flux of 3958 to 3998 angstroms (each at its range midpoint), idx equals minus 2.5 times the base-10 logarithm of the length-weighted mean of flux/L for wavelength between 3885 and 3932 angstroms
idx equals 0.08 mag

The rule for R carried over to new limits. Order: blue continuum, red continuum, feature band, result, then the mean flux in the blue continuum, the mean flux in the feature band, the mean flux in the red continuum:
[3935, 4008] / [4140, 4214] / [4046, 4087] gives -0.15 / 150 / 211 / 224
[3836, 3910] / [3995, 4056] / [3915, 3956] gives 0.47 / 153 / 114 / 209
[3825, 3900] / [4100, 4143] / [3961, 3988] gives 0.35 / 144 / 131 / 227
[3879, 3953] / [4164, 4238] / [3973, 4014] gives -0.25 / 132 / 195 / 217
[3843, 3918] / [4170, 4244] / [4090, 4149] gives -0.13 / 159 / 227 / 217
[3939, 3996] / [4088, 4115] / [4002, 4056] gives -0.16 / 145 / 209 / 225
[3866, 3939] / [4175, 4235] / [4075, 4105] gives -0.21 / 138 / 225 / 215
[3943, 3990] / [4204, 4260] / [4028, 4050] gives -0.24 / 141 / 201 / 214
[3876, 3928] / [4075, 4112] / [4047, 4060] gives 0.00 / 148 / 210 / 225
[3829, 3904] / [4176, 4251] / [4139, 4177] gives -0.11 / 147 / 227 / 216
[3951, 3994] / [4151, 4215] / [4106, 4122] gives -0.17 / 147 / 233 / 225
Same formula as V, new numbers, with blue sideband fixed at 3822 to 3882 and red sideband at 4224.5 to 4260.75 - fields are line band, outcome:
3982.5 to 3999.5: -0.229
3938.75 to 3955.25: 0.172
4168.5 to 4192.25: -0.114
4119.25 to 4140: -0.215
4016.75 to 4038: -0.230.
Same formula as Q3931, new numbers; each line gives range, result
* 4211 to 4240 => 210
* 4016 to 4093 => 214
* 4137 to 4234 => 220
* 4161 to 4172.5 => 232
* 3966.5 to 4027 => 187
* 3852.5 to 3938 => 141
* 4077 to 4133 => 229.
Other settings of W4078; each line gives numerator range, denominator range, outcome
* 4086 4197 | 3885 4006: 1.60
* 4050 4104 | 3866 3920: 1.38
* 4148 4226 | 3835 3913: 1.45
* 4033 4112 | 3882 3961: 1.62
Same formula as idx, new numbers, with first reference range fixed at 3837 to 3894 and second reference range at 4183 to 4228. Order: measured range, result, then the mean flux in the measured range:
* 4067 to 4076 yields -0.08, 205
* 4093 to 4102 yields -0.11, 216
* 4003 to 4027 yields -0.19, 216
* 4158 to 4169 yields -0.14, 236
